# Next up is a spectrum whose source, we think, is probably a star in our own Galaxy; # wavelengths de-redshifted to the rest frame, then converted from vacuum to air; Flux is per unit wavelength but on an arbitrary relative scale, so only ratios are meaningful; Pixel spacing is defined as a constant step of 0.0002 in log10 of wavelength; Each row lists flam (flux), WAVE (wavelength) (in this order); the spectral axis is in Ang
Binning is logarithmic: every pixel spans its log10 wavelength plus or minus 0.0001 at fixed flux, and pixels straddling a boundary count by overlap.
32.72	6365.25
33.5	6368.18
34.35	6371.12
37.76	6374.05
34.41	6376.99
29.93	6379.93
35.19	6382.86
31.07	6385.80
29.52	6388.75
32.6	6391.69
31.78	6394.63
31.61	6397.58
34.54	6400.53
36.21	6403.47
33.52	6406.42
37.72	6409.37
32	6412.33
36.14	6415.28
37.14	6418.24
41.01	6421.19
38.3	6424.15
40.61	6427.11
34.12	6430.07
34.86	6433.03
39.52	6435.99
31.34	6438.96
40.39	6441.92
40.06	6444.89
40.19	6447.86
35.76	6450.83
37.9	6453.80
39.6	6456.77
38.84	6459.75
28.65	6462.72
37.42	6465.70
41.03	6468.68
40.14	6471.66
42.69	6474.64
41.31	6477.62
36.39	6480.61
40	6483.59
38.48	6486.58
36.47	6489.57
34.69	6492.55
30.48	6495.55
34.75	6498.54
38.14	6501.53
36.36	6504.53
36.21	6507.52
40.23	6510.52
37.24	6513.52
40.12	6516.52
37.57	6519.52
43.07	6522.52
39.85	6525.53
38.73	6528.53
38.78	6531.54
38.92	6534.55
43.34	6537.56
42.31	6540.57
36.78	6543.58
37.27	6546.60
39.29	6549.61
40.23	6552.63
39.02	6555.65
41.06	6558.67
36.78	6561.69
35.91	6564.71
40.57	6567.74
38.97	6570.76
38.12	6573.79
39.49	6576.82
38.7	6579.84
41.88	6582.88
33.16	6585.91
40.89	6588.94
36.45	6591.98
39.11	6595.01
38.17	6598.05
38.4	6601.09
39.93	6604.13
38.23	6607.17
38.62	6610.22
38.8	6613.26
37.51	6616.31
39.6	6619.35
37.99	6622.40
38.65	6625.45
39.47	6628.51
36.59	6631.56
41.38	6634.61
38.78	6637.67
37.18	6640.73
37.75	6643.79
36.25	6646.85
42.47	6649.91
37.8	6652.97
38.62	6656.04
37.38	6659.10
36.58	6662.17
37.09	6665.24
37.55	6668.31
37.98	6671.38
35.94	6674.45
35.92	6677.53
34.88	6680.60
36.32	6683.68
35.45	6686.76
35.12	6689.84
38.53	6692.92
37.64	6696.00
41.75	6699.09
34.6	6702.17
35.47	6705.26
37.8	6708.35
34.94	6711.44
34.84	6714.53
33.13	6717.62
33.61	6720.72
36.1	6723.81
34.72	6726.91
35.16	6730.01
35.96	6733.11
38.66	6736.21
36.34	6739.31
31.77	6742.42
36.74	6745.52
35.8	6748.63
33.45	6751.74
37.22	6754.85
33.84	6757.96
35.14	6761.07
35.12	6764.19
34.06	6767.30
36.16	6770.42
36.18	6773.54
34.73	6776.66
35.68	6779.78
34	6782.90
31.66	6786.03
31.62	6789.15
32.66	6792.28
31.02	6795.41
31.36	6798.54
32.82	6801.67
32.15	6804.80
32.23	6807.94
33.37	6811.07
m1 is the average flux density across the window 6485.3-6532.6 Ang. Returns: 37.6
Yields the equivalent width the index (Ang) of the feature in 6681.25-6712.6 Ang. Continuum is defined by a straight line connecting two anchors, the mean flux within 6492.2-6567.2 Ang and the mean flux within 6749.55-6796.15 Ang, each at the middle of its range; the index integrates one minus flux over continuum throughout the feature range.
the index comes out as -1.1 Ang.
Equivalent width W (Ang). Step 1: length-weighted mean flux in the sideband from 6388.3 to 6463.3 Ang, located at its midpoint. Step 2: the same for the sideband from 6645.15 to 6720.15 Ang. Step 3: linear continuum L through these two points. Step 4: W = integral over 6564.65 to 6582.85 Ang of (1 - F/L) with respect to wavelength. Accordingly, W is -1.3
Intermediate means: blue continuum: 36.1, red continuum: 36.8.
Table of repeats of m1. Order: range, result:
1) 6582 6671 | 38.3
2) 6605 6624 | 38.5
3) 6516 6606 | 39.1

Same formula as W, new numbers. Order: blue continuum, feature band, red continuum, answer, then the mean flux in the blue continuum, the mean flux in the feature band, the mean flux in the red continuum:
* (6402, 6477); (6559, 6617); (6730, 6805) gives -3.9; 37.5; 38.5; 34.4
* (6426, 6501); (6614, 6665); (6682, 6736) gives -2.7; 37.4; 38.3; 36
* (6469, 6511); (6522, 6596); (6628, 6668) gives -2.4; 37.6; 39.1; 38.2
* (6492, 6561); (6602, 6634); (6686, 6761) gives -1.2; 38.5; 38.6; 35.8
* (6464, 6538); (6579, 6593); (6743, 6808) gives -0.5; 38.4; 38.2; 34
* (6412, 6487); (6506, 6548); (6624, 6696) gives -1.7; 37.9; 39.3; 37.5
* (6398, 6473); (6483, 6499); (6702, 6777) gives 0.5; 37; 35.6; 35.3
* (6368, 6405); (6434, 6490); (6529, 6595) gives -3.9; 33.3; 38.2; 38.9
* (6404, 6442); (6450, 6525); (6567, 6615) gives -0.9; 36.5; 37.8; 38.7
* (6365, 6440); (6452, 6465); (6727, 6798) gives -0.6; 34.7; 36.3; 34.6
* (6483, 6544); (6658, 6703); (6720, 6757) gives -0.9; 38.2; 36.9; 35.5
